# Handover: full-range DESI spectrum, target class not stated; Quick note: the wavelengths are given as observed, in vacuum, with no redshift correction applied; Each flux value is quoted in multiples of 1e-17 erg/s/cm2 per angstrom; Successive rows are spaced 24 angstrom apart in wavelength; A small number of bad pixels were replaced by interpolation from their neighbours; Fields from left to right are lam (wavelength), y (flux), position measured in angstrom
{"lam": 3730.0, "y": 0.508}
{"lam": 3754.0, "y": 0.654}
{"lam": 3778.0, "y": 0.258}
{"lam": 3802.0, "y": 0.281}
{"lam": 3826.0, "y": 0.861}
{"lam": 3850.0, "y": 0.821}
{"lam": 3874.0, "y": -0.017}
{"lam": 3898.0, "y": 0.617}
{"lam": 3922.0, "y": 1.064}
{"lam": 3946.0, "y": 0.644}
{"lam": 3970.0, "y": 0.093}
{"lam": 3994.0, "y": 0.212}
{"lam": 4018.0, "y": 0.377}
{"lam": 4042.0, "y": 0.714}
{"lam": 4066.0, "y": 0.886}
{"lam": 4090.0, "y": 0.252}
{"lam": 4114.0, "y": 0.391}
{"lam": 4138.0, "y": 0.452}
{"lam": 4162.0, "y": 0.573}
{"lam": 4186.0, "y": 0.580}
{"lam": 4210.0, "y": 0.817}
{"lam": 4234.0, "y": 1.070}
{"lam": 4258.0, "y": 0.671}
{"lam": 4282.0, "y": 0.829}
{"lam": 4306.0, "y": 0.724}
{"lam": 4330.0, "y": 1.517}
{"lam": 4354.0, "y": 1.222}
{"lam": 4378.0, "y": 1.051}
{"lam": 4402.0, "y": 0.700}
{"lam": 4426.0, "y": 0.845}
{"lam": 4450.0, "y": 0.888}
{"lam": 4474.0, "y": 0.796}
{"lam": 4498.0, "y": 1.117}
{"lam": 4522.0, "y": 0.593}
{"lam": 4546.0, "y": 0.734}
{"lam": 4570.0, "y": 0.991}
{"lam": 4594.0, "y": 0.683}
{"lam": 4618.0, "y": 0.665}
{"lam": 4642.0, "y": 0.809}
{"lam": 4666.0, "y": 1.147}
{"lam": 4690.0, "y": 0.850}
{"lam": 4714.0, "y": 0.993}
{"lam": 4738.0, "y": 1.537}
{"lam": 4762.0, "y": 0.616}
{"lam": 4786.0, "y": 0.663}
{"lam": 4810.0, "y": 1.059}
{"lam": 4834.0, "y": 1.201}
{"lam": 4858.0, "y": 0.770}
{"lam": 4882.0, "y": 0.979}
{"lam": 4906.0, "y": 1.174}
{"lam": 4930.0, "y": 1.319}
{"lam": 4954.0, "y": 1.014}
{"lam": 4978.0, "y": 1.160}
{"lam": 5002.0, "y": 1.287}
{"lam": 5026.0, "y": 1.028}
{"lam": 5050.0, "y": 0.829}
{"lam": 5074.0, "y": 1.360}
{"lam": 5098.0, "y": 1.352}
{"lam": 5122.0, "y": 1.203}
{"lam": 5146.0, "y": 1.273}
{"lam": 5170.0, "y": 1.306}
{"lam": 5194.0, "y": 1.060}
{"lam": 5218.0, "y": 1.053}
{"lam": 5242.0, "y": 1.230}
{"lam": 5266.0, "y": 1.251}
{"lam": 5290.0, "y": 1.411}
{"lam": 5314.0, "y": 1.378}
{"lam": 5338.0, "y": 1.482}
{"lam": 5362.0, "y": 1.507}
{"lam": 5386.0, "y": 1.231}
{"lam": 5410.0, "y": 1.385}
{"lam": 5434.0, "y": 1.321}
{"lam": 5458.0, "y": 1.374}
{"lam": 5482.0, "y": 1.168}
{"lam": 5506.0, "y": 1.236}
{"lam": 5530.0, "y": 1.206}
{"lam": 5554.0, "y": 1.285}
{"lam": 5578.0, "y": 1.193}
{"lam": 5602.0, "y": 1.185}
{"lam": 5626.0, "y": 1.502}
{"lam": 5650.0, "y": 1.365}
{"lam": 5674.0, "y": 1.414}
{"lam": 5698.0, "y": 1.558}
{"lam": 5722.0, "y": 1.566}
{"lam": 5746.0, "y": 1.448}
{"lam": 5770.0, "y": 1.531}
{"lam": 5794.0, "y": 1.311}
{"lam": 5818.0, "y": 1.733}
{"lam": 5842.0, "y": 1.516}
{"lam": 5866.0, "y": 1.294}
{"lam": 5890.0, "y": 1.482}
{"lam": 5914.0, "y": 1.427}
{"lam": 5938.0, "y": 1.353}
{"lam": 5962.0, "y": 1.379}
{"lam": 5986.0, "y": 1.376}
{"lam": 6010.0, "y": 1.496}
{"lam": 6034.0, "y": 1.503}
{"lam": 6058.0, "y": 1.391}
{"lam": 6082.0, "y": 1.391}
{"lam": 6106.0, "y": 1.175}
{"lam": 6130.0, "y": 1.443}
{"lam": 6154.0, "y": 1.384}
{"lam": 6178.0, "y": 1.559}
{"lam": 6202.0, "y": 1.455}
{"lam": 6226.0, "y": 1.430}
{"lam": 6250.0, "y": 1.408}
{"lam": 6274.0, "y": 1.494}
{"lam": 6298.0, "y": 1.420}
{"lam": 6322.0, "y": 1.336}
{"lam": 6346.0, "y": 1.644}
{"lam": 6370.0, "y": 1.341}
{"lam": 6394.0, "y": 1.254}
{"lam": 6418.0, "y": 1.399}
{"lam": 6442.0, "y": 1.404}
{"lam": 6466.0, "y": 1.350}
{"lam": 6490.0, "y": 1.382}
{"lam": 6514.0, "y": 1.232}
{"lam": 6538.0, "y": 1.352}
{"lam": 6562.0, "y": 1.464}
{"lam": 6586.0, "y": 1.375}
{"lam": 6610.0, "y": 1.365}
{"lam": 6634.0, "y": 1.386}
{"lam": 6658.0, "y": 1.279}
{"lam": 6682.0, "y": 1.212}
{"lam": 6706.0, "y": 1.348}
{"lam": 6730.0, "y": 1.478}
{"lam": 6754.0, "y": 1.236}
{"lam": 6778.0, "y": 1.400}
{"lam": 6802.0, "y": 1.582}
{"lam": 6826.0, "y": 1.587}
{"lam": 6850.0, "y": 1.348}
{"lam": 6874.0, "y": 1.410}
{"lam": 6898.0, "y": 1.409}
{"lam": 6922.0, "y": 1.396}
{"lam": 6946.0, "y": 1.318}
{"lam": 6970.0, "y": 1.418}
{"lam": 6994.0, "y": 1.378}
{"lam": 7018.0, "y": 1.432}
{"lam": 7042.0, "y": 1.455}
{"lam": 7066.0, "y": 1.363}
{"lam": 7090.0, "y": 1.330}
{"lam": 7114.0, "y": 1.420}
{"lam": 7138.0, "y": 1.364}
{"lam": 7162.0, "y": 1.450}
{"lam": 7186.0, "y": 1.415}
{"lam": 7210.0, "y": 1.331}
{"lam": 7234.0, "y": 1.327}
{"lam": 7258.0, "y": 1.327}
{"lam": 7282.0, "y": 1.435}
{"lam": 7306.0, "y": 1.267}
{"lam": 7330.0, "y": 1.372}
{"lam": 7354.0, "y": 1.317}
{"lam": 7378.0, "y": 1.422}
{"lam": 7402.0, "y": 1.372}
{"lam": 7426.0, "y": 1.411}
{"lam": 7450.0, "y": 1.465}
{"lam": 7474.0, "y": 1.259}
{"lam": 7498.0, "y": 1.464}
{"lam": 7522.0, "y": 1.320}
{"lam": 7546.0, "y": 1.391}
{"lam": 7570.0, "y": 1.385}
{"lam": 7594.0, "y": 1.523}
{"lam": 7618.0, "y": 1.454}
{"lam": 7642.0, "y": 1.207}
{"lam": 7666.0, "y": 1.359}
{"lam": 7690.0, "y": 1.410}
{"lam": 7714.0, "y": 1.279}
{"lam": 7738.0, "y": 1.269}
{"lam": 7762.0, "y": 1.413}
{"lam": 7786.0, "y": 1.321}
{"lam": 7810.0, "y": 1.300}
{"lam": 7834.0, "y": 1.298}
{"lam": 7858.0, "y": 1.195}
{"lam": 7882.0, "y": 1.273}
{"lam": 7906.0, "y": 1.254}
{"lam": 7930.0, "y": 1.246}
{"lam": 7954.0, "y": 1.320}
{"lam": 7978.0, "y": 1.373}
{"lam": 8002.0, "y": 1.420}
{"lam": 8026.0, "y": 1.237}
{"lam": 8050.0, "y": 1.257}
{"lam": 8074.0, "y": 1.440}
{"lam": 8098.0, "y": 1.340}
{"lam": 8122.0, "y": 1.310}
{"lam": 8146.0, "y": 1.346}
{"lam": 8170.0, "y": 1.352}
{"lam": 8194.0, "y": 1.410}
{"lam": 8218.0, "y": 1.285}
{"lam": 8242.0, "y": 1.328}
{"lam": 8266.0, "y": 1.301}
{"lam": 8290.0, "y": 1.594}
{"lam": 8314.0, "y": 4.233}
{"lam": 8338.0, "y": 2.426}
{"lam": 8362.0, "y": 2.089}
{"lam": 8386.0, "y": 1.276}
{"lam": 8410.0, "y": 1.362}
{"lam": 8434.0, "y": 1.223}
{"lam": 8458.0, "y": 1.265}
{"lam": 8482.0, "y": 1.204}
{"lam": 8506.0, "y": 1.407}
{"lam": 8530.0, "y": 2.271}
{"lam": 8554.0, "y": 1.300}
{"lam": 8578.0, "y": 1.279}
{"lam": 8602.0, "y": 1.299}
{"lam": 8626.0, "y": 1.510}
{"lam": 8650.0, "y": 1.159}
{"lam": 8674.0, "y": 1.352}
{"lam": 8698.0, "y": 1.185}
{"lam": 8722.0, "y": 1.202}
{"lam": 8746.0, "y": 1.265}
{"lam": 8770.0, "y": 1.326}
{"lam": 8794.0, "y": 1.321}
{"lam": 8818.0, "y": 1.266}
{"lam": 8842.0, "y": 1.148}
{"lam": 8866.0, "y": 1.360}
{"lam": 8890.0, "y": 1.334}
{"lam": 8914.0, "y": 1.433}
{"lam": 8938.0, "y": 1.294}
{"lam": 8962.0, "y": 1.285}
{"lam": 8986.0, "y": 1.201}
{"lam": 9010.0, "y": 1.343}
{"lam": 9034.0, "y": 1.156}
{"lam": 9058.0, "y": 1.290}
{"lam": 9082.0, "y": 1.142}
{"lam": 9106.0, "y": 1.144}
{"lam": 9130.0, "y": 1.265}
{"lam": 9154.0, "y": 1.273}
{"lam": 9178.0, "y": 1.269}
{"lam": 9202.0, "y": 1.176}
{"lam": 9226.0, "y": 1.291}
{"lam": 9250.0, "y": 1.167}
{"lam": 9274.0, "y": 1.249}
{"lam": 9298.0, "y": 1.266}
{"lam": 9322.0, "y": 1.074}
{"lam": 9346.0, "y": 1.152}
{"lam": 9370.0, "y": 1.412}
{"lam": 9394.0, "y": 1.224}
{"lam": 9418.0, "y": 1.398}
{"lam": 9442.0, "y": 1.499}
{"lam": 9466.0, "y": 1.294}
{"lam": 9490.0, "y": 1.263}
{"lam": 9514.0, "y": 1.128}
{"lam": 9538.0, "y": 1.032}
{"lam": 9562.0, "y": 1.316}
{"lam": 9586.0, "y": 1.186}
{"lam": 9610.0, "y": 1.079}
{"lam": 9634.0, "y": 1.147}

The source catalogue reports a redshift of 0.268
